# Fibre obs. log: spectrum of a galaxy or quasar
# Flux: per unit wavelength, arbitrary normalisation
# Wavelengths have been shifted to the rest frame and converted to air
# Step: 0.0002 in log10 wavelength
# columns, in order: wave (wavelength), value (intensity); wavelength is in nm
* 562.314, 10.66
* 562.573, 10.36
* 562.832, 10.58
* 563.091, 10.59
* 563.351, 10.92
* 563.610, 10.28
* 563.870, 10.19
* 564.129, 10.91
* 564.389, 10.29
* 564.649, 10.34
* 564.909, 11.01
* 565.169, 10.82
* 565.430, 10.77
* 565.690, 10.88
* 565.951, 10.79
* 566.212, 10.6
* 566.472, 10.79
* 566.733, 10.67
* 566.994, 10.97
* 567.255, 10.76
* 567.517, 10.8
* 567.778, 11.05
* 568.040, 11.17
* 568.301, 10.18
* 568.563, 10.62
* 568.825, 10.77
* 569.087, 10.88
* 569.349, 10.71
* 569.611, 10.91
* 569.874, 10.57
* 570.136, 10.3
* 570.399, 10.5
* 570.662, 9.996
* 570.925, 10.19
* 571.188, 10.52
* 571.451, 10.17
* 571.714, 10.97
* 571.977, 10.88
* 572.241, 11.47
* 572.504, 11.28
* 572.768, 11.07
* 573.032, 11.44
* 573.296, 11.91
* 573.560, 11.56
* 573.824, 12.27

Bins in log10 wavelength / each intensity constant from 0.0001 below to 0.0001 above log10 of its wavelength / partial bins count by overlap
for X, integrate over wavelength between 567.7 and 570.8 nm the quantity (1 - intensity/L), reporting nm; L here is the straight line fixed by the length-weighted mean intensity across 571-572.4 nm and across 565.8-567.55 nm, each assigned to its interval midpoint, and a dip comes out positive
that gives 0.043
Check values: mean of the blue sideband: 10.8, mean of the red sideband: 10.8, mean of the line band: 10.6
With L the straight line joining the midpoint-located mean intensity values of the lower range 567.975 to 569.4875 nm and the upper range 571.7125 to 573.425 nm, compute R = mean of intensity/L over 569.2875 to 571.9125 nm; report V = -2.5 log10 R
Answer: 0.05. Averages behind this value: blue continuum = 10.7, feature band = 10.5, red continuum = 11.3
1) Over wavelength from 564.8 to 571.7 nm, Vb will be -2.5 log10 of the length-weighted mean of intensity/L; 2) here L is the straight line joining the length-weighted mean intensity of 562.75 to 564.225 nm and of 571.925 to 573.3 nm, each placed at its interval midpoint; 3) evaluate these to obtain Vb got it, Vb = 0.03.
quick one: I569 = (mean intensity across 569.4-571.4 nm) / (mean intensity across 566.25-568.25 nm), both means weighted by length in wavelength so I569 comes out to 0.96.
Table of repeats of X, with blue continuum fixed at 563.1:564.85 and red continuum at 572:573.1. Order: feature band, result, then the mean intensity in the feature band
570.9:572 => 0.06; 10.6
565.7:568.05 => -0.01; 10.8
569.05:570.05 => 0.02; 10.7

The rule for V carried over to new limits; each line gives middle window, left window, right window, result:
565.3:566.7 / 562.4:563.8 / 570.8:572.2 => -0.02 mag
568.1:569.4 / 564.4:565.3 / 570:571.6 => -0.03 mag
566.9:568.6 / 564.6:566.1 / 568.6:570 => 0.00 mag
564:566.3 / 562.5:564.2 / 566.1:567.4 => -0.01 mag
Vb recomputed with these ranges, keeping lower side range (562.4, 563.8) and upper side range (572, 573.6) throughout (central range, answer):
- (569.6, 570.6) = 0.07 mag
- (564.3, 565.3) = 0.01 mag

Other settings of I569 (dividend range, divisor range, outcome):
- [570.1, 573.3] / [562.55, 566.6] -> 1.01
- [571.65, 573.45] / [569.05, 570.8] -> 1.07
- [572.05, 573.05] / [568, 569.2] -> 1.05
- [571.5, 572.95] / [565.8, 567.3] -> 1.03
